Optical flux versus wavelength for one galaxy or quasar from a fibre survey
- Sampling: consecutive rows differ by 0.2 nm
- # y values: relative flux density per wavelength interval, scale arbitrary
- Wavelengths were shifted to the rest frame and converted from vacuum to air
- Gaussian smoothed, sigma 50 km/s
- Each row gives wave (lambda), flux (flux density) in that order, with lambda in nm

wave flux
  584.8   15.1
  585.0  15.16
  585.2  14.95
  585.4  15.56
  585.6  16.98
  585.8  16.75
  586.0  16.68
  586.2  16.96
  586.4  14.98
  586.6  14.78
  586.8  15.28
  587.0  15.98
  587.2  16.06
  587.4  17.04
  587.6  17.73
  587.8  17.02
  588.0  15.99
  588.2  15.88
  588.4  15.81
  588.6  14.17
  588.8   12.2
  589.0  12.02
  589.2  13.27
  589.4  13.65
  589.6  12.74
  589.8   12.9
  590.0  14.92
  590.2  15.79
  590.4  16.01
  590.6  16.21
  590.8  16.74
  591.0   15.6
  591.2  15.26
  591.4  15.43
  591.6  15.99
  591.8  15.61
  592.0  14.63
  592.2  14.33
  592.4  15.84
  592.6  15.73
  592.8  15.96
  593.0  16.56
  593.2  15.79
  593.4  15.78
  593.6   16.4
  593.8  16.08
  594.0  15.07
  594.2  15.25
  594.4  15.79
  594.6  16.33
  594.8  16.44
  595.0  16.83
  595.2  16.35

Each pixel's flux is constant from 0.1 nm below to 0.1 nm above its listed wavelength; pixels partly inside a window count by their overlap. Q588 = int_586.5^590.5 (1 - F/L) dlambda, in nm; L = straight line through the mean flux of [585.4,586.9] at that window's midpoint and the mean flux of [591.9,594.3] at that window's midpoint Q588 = 0.23 nm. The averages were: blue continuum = 16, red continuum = 15.6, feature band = 15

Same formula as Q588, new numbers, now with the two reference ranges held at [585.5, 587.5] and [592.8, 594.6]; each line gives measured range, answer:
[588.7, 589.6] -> 0.183 nm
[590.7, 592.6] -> 0.053 nm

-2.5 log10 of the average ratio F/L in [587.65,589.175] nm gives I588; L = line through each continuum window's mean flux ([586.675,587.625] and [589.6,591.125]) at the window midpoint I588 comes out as 0.08 mag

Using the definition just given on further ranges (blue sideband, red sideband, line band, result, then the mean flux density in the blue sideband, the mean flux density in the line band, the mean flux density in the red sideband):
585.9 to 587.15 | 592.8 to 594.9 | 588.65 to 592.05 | 0.09 mag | 15.8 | 14.6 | 15.9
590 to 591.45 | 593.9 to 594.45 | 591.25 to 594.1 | -0.01 mag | 15.8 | 15.7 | 15.3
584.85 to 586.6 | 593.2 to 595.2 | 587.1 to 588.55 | -0.03 mag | 15.9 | 16.4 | 16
